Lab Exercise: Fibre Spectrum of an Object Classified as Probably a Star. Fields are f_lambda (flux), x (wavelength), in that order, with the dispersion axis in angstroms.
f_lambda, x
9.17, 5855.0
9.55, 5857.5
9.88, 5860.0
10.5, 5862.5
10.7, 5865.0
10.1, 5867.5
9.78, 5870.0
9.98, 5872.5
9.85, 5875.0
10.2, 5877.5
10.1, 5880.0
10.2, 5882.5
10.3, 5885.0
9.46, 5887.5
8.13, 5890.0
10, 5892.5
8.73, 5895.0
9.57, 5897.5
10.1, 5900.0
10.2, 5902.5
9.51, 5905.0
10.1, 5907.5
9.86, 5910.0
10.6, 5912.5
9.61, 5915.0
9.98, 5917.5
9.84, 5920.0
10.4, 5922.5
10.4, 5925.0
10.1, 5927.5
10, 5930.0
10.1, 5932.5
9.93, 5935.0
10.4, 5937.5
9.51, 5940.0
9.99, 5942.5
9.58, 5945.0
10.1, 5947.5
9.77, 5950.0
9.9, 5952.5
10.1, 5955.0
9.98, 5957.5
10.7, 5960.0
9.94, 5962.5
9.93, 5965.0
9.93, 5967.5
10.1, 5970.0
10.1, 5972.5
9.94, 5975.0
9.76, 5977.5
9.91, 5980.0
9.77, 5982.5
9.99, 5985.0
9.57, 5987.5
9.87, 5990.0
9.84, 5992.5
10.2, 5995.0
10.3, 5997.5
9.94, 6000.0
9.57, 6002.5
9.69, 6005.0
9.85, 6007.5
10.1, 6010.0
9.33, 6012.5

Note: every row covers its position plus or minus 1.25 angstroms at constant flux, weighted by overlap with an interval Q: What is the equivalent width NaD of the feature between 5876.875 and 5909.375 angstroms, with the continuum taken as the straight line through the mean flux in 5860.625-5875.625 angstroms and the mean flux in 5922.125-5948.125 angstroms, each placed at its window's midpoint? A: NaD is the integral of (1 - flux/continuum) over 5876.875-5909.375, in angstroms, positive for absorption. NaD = 1.2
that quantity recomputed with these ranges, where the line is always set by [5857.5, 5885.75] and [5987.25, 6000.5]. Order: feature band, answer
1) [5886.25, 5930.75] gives 1.2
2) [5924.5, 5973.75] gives 0.0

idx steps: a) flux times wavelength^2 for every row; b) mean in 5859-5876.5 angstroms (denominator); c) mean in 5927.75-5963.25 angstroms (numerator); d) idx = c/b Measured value 1.02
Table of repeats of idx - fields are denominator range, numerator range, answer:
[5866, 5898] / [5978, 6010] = 1.05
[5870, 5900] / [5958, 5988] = 1.06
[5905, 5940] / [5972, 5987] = 1.00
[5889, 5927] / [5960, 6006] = 1.04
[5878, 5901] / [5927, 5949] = 1.05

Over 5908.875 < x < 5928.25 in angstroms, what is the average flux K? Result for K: 10.1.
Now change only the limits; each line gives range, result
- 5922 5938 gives 10.2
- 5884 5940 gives 9.87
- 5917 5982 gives 10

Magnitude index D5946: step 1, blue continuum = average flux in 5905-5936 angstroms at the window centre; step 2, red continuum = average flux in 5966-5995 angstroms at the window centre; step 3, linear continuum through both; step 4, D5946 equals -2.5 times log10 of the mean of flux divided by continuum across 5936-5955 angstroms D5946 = 0.01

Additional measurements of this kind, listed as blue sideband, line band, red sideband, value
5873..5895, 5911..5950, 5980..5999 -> -0.02 mag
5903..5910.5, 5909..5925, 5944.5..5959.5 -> -0.02 mag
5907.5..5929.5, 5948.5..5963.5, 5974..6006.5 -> -0.01 mag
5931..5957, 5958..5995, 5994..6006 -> 0.00 mag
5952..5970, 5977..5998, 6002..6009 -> 0.00 mag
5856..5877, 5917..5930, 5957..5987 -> -0.01 mag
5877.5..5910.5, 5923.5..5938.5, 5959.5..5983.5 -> -0.03 mag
